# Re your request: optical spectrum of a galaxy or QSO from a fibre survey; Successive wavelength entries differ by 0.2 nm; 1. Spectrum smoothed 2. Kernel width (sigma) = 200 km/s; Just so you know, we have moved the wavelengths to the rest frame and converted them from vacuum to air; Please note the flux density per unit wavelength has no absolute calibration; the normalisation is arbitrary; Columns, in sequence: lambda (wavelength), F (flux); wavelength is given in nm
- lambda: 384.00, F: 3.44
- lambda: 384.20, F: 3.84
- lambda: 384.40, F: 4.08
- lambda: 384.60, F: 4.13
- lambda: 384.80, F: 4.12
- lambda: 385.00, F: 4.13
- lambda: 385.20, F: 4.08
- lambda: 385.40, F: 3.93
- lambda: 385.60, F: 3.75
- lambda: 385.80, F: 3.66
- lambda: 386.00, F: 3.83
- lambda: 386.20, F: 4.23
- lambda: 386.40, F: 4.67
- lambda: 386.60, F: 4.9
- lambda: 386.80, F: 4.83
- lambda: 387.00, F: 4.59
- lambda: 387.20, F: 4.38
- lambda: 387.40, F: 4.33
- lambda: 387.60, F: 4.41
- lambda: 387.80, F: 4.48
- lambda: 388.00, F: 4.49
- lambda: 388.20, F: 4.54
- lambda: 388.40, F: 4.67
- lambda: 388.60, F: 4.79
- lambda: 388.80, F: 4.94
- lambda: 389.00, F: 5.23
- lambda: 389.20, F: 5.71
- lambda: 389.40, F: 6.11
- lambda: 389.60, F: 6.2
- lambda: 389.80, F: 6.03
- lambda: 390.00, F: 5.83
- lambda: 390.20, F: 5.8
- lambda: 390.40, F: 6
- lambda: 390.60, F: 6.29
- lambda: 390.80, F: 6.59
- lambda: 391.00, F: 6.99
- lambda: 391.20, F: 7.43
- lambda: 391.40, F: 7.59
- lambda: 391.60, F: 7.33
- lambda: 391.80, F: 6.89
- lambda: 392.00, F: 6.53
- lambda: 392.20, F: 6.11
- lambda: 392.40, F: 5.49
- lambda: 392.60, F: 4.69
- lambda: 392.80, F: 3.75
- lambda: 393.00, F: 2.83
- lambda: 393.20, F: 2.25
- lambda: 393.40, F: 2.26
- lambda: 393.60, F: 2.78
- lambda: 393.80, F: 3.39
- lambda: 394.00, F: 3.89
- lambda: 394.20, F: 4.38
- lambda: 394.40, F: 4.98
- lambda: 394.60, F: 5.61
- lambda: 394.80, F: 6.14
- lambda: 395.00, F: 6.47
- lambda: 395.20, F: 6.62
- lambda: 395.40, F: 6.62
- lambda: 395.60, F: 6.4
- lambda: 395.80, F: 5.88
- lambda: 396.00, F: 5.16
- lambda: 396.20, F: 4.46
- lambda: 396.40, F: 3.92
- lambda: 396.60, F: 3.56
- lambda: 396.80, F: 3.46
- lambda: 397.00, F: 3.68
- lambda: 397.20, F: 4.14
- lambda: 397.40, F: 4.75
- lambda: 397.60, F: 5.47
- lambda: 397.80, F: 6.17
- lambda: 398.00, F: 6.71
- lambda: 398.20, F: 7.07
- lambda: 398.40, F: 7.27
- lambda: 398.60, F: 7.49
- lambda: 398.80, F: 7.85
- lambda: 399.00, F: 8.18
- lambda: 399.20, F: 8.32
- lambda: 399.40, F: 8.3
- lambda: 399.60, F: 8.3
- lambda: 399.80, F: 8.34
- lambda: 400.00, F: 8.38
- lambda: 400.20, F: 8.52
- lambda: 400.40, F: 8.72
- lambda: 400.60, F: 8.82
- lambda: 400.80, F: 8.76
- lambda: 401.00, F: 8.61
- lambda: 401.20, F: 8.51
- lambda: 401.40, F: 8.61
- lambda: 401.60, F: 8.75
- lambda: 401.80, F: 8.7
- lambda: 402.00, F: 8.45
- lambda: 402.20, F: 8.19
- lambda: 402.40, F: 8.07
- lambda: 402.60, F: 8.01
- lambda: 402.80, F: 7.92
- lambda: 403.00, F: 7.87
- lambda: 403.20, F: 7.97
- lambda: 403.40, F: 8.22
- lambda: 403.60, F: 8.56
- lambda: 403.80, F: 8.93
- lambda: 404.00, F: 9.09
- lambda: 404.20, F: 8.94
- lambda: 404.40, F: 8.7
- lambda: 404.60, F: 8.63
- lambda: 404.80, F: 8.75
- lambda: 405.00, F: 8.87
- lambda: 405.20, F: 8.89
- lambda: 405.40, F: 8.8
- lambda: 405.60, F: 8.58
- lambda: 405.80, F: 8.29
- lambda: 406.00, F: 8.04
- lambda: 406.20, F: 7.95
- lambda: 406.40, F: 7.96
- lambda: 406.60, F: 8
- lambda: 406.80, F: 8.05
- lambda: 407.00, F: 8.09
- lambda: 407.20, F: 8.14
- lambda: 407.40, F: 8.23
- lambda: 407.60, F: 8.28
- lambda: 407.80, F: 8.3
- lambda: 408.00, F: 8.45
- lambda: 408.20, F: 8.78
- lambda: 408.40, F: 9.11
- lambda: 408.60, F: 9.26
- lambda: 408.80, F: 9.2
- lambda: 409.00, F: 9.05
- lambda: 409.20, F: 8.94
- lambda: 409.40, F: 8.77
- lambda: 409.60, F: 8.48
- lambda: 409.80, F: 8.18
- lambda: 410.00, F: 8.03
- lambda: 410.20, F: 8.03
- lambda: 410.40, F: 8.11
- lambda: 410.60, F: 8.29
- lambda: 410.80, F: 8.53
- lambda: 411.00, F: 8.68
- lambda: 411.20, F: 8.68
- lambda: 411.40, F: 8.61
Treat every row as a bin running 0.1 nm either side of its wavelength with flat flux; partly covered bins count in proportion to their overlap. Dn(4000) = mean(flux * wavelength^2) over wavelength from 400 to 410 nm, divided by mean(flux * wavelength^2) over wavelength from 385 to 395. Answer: 1.8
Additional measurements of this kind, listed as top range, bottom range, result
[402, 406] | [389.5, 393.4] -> 1.58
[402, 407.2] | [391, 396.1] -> 1.67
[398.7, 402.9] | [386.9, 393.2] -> 1.62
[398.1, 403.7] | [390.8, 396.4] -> 1.62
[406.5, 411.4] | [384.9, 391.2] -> 1.88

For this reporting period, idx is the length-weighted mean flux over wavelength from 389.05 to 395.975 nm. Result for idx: 5.52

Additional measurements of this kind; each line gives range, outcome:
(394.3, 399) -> 5.7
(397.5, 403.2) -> 8.01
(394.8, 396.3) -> 5.96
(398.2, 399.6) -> 7.87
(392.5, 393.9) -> 3.14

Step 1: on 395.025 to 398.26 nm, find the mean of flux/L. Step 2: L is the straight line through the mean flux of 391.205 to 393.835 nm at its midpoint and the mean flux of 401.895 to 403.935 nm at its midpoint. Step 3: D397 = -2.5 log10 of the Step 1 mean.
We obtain 0.18 mag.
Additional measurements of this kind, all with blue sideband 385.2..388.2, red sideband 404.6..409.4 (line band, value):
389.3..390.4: -0.20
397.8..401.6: -0.16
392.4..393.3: 0.47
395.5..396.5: 0.21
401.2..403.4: -0.10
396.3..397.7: 0.48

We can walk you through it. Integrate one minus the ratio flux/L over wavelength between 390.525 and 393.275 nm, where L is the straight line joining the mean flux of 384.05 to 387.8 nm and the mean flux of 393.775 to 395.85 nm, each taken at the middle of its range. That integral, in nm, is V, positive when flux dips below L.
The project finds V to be -0.38 nm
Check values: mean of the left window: 4.21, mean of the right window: 5.56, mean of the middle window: 5.8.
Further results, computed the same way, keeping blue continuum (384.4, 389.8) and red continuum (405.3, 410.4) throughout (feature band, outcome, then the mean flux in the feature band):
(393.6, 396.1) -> 0.29 nm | 5.35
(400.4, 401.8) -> -0.29 nm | 8.68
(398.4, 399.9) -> -0.27 nm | 8.06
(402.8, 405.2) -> -0.27 nm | 8.58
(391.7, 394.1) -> 0.59 nm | 4.24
